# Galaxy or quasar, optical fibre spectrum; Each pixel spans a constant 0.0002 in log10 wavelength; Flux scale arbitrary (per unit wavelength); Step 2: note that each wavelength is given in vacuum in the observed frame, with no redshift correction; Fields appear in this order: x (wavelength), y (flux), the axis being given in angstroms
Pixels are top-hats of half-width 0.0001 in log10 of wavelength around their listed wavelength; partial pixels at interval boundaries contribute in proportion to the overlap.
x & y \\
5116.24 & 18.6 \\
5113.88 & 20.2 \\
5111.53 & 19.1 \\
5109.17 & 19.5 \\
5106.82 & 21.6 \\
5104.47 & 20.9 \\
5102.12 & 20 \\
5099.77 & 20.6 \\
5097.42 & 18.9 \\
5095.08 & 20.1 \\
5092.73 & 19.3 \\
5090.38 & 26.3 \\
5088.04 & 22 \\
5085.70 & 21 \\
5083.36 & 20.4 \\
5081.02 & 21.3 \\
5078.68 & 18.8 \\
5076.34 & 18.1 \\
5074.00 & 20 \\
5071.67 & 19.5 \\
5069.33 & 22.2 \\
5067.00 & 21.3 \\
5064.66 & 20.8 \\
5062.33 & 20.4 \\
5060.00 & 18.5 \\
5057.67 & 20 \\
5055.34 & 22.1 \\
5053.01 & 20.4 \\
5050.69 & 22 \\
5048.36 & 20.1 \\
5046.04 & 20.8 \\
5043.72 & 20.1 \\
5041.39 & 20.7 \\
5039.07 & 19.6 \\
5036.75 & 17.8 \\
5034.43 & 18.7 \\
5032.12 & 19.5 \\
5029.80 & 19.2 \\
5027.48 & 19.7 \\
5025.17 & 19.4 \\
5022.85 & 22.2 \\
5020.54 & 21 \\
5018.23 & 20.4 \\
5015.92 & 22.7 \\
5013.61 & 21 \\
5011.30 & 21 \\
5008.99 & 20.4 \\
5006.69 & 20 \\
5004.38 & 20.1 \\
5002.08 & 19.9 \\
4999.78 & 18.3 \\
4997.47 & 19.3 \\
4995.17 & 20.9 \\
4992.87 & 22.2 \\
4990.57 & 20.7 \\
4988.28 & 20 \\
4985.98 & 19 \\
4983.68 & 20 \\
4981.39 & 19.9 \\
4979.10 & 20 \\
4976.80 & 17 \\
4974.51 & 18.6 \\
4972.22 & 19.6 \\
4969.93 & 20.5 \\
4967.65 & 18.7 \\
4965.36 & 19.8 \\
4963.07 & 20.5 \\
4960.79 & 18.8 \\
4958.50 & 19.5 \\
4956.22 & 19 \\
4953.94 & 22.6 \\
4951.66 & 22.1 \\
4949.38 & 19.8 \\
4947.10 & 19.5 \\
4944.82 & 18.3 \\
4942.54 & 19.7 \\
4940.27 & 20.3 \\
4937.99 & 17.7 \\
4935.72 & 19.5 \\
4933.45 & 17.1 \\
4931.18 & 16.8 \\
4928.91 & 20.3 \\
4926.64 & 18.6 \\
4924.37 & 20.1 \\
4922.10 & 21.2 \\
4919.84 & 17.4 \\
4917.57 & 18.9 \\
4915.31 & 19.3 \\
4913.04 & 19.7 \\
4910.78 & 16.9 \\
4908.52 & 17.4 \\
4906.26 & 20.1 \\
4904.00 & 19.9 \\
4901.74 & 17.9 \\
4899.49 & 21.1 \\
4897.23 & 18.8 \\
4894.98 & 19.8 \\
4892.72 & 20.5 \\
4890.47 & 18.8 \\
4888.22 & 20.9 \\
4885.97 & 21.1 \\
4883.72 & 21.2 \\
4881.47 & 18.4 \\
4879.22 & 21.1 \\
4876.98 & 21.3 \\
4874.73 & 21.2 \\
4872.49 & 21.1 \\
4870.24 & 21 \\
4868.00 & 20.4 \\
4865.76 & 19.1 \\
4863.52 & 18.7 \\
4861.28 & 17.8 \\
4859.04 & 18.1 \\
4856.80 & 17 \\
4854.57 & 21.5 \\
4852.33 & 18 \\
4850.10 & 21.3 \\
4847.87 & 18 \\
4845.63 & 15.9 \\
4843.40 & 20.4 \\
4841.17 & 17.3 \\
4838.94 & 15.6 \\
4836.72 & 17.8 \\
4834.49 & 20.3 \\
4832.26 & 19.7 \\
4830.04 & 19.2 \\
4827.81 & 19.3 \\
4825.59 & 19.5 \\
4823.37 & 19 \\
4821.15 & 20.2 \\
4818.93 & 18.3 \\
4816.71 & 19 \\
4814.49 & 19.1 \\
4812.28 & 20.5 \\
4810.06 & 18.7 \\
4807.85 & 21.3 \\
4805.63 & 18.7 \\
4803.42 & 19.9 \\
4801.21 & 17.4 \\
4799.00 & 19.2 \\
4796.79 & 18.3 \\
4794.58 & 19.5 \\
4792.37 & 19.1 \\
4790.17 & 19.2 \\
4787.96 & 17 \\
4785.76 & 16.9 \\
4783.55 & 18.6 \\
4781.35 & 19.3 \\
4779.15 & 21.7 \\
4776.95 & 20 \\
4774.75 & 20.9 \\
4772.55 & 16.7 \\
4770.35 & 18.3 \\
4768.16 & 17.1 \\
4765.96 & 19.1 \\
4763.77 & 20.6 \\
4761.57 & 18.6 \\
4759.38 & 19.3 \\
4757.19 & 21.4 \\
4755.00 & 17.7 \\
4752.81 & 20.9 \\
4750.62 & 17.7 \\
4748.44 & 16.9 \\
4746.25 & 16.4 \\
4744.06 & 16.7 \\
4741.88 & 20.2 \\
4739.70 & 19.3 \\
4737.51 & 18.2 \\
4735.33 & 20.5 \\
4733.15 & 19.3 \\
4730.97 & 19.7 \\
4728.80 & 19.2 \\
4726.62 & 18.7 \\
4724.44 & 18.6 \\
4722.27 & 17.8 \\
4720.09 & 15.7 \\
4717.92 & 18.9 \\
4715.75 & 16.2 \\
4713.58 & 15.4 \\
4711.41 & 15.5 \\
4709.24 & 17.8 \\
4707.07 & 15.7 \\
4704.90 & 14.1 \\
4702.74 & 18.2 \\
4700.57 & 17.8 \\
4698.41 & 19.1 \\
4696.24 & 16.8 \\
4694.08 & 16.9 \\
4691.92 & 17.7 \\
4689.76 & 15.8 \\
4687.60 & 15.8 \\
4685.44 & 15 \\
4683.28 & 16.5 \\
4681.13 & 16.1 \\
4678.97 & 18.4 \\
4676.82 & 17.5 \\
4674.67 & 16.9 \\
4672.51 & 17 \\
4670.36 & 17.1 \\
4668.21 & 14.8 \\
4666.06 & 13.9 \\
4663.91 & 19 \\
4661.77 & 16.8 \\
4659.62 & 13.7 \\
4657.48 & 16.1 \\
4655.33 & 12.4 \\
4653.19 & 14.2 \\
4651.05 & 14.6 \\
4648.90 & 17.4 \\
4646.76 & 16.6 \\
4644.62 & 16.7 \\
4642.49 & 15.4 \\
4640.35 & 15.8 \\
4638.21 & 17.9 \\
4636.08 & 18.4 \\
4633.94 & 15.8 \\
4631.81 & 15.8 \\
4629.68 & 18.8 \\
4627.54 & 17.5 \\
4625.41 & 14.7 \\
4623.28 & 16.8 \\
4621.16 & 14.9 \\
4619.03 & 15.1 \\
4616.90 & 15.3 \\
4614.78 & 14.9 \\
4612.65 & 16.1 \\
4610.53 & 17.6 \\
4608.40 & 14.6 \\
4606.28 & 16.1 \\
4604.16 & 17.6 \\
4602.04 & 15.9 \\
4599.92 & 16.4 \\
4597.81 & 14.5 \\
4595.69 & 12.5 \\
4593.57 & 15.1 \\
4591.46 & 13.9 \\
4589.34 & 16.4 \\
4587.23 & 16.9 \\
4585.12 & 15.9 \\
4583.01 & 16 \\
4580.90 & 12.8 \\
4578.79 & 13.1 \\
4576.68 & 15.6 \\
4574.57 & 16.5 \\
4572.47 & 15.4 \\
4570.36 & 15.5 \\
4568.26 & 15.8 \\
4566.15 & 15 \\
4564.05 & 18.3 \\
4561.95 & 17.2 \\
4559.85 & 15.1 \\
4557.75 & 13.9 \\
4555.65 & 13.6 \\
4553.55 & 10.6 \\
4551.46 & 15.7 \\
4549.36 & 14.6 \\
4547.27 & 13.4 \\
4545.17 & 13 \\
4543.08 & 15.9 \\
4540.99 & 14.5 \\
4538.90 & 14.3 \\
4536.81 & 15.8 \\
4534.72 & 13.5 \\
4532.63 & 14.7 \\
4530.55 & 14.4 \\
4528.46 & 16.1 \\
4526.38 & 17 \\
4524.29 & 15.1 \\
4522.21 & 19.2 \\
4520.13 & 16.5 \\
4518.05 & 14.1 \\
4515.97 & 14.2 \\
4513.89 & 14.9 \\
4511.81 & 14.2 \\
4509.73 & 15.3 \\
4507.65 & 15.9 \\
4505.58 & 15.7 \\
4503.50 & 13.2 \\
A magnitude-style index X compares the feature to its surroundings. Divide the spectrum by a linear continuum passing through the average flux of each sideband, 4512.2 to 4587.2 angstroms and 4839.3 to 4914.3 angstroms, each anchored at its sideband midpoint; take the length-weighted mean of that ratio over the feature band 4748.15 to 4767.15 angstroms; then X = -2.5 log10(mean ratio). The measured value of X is -0.08 mag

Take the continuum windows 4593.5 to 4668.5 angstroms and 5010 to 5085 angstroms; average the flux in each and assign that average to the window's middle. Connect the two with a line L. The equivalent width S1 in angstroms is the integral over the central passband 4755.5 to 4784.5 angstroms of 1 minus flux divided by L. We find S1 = -3.3 angstroms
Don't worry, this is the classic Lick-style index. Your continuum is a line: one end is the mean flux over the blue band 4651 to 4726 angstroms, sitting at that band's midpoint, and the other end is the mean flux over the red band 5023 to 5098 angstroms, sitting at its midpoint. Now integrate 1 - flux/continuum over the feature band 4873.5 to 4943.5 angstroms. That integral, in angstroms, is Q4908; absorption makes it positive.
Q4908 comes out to -2.7 angstroms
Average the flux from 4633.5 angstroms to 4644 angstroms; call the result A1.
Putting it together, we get 16.7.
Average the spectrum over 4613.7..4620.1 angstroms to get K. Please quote 15.1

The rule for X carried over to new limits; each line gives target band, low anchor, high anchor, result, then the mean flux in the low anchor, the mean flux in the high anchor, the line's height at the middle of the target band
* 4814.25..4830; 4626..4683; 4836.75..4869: -0.061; 16.3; 18.5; 18.1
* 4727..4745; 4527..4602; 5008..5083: -0.139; 14.9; 20.3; 16.9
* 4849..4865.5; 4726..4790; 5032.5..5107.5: 0.025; 18.9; 20.4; 19.4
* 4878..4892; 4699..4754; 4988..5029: -0.051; 17.8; 20.5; 19.3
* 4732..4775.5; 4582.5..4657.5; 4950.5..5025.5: -0.082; 15.8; 20.2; 17.4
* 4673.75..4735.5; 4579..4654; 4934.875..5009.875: -0.028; 15.8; 19.8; 16.8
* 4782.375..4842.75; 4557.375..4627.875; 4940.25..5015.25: -0.047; 15.6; 19.9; 18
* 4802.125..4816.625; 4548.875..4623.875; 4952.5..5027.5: -0.096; 15.3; 20.1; 18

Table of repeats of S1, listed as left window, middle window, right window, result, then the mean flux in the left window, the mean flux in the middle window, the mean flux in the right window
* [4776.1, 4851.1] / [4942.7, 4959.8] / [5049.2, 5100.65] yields -0.20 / 19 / 20.1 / 20.6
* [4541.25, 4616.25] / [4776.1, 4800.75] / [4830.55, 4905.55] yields -0.91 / 15.2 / 18.9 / 19.4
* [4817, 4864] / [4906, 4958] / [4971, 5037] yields 0.54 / 18.7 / 19.2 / 20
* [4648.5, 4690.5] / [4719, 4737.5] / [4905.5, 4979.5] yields -2.24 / 15.9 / 18.7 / 19.2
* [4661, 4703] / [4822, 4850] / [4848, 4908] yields 0.79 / 16.8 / 18.6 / 19.8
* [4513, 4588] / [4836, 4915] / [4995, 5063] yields -3.12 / 15.1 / 19.3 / 20.2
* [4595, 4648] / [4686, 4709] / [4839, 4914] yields 0.40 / 16.1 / 16.8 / 19.4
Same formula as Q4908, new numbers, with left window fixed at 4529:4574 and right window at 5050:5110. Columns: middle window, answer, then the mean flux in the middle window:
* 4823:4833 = -0.8 angstroms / 19.4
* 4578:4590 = 0.0 angstroms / 15.2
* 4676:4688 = -0.2 angstroms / 16.6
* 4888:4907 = -1.1 angstroms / 19.7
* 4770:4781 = -1.5 angstroms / 19.6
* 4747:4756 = -0.7 angstroms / 18.2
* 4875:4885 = -1.2 angstroms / 20.6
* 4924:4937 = 0.2 angstroms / 18.6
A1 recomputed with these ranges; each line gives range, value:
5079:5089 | 21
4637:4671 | 15.8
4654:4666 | 15.4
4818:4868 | 18.8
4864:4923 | 19.8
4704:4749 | 17.7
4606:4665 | 16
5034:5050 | 19.8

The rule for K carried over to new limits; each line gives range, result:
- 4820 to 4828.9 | 19.5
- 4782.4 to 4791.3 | 17.9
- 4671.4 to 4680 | 17.4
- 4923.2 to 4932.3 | 19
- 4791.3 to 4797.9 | 19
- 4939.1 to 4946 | 19.4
